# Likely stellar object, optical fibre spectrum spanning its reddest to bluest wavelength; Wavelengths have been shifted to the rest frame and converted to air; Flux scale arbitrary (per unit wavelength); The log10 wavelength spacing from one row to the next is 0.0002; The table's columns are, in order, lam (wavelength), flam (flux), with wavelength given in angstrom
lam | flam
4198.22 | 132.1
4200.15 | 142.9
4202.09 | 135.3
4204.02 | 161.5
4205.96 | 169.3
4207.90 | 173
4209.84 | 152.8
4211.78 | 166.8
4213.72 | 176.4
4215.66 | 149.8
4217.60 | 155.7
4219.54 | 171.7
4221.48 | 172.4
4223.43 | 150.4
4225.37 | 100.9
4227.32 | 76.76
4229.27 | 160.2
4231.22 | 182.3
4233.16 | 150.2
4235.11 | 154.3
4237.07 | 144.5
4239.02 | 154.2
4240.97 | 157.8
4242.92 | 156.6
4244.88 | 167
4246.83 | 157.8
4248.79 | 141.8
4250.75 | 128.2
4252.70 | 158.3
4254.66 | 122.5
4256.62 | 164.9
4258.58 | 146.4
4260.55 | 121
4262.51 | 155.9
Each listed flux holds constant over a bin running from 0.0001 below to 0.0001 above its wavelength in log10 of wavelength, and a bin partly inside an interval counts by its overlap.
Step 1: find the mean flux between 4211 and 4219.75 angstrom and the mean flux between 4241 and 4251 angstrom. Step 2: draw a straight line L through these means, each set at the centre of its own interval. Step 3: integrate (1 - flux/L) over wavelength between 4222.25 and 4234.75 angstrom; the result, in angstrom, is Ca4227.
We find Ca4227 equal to 1.6 angstrom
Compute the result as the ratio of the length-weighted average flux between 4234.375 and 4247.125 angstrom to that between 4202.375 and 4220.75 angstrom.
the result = 0.96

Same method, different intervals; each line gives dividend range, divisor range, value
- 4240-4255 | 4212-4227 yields 0.99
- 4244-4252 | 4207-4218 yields 0.92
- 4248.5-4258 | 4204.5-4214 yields 0.86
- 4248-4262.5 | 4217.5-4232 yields 0.97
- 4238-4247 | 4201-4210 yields 1.00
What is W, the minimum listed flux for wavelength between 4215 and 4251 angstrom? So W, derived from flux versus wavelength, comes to 76.76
